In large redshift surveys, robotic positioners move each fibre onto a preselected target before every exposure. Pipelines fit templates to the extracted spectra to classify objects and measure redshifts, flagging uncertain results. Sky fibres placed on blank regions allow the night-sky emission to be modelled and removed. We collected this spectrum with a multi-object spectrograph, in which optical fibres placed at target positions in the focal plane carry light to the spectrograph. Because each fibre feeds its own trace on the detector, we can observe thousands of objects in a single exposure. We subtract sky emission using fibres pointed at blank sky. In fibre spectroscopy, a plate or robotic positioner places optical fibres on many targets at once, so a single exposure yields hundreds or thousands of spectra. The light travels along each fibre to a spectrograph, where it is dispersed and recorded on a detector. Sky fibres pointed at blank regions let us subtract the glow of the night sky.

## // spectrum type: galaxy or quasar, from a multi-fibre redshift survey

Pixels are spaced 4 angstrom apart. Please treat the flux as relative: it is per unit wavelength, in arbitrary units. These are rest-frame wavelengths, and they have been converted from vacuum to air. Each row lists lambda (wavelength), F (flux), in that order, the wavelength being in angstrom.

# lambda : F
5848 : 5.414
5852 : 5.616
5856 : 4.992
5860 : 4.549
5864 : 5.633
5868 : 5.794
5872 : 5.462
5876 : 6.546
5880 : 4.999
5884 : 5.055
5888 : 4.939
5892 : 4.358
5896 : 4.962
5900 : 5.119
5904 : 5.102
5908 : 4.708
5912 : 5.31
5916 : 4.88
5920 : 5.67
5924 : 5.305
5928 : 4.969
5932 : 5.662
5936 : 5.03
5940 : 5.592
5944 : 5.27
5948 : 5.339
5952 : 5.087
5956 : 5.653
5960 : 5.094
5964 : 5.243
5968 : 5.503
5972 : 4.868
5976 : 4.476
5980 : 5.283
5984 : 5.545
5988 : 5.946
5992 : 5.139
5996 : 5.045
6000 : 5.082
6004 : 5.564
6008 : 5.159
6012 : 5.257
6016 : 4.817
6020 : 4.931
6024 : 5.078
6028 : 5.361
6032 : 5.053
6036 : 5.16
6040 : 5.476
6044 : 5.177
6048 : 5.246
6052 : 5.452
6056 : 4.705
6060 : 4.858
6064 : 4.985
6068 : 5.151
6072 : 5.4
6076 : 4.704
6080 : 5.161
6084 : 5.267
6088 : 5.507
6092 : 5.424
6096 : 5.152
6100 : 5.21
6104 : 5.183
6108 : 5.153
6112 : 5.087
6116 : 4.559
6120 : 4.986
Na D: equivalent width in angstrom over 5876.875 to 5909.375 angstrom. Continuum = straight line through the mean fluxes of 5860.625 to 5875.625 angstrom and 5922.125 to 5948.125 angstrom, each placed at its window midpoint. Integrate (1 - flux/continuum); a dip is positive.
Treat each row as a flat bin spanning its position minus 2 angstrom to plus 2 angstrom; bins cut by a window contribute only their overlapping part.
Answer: 3.2 angstrom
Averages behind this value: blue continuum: 5.63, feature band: 4.97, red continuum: 5.31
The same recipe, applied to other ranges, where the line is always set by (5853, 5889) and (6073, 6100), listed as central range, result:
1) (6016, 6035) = 0.6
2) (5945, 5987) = 0.5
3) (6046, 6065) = 0.6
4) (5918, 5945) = -0.3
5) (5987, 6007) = -0.2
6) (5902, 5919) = 0.9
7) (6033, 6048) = 0.0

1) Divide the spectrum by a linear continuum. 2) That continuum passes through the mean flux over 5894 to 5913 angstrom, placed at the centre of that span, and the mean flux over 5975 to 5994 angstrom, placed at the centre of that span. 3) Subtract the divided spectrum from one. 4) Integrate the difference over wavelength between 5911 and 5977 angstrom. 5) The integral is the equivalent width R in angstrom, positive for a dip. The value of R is -0.9 angstrom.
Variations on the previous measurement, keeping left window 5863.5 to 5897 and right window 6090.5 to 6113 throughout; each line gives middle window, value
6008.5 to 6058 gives 0.8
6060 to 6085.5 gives 0.6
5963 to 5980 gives 0.7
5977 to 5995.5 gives -0.5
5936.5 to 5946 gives -0.2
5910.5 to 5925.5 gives 0.0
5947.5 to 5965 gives 0.0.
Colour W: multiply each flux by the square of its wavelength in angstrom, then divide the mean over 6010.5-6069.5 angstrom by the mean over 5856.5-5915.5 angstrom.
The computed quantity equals 1.04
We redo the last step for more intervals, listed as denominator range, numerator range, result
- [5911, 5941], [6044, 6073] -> 1.01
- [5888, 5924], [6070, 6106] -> 1.10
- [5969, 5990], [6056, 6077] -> 0.98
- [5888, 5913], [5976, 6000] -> 1.11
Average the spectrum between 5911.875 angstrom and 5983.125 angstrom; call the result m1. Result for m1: 5.24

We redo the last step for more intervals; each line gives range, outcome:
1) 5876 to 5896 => 5.02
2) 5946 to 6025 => 5.21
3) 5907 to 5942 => 5.25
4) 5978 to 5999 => 5.38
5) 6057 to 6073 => 5.06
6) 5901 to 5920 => 5.08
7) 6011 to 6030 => 5.08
